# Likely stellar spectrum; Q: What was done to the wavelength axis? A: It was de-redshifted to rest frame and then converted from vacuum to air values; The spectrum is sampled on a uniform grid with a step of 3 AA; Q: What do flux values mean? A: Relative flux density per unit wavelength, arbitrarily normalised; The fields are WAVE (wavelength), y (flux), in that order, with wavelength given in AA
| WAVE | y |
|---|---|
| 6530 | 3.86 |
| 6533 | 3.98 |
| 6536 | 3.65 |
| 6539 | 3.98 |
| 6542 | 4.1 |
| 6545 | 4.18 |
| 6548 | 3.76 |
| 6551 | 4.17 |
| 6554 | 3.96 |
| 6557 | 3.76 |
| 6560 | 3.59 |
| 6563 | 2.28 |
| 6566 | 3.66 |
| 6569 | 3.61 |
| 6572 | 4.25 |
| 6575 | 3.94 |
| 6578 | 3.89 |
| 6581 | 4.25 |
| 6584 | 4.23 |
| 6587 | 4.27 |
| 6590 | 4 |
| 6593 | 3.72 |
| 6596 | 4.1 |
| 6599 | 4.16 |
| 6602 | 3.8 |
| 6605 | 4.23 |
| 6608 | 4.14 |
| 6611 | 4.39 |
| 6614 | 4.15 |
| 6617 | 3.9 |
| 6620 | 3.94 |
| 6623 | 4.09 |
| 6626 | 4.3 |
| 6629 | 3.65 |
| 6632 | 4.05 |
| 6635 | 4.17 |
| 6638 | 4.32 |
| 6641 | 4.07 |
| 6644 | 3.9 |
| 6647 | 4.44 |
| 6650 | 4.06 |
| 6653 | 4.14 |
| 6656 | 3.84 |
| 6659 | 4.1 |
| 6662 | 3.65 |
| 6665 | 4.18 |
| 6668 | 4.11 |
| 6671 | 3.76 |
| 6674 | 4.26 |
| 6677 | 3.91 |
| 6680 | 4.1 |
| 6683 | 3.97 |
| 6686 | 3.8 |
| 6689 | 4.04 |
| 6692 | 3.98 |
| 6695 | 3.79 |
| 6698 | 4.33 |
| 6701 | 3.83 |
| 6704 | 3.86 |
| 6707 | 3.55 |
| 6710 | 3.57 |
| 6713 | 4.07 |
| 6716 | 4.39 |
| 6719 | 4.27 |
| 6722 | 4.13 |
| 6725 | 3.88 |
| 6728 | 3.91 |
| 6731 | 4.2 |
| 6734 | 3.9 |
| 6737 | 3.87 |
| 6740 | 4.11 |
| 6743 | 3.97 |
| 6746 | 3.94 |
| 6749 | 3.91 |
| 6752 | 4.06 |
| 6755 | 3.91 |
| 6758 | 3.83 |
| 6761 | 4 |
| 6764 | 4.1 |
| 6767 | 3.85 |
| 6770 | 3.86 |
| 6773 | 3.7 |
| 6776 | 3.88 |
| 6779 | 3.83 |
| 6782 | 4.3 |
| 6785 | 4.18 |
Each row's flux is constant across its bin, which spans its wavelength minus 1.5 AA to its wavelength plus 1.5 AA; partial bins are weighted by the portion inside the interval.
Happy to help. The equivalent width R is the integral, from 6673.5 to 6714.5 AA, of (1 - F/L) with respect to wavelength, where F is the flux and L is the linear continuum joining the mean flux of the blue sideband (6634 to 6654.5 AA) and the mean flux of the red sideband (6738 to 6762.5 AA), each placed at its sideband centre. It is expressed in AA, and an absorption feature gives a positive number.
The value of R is 1.4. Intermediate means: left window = 4.16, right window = 3.96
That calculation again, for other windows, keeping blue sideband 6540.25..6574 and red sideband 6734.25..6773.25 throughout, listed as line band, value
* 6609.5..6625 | -1.2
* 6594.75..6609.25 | -1.1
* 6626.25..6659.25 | -2.0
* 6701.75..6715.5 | 0.3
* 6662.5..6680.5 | -0.8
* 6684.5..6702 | -0.4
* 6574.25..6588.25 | -1.3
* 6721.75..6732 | -0.3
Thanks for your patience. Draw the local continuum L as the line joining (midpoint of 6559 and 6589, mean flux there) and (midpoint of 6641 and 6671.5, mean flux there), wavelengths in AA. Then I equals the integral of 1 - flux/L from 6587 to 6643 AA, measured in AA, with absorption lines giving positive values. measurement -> -2.2 AA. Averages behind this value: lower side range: 3.8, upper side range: 4.03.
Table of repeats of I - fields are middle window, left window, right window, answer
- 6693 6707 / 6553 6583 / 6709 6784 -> 0.0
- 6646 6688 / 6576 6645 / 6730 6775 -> 0.1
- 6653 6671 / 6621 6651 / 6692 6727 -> 0.4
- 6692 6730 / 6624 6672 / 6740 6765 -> 0.3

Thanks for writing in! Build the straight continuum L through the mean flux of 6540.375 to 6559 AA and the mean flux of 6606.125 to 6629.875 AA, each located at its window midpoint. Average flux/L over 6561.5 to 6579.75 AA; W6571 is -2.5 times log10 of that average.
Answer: 0.11 mag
